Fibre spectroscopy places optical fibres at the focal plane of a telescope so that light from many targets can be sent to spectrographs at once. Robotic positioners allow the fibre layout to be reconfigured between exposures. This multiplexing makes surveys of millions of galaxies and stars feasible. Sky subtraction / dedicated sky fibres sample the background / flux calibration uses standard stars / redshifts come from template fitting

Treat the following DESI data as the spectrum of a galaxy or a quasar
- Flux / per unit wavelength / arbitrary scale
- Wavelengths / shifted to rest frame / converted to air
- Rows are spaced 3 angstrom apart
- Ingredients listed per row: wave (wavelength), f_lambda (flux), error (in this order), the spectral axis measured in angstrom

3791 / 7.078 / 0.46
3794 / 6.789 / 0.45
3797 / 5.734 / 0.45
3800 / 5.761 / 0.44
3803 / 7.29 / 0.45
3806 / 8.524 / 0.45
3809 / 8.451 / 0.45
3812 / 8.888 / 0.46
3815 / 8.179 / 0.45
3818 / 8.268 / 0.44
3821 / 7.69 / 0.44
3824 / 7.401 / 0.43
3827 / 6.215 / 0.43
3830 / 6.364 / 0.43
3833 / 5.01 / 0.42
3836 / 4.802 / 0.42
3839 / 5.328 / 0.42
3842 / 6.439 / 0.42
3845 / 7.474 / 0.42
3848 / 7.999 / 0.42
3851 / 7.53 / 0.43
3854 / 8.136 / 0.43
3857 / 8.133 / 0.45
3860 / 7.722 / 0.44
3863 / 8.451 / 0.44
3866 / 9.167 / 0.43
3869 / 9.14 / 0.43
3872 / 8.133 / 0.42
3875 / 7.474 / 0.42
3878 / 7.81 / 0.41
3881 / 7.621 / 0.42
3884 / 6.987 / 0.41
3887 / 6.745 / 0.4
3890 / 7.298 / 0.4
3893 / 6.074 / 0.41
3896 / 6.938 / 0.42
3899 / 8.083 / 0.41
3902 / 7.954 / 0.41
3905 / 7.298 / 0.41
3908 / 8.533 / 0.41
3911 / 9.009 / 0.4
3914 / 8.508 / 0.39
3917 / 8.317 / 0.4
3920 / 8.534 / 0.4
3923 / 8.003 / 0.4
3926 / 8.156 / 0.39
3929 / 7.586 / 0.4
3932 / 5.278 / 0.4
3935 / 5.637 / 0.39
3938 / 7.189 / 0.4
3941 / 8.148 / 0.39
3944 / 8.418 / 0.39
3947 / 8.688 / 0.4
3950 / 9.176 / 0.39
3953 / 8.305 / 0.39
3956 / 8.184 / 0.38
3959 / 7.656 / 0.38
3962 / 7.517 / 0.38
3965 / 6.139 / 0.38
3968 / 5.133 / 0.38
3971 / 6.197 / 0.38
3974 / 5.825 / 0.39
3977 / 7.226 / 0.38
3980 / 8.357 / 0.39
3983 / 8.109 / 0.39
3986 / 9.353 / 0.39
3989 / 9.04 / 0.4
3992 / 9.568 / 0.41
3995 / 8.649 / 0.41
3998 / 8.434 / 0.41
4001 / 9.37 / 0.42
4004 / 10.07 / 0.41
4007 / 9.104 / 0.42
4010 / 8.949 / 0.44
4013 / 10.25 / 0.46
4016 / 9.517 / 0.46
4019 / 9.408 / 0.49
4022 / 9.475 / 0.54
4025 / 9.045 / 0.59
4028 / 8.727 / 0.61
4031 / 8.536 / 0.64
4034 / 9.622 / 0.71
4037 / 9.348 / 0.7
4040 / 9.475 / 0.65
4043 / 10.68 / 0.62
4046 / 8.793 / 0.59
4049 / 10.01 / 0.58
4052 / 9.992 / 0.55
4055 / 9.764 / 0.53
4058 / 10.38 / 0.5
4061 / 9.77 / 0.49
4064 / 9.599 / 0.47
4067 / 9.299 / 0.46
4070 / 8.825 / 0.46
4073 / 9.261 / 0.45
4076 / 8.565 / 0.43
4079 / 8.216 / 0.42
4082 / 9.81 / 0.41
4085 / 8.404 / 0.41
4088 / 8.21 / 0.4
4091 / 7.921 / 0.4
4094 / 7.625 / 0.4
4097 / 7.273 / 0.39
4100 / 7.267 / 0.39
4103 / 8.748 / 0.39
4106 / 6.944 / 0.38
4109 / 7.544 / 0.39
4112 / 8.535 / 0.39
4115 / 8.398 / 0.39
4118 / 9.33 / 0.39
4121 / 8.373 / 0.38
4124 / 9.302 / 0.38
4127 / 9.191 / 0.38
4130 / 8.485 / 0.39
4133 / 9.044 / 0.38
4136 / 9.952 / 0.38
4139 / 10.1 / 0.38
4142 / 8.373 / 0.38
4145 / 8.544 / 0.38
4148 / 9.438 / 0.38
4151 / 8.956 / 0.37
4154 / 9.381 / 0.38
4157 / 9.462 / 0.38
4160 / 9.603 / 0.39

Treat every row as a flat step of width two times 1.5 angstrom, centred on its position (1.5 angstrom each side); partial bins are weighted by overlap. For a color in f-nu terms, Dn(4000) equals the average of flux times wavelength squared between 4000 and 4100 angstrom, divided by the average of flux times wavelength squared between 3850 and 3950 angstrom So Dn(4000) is 1.27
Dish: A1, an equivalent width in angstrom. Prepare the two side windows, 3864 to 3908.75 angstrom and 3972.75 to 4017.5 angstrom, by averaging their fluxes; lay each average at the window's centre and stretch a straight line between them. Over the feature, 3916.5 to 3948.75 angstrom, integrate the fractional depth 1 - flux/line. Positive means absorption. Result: 2.1 angstrom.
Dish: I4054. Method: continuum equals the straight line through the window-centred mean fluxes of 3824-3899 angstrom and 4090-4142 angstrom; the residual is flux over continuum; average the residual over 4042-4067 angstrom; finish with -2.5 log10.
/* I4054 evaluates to -0.20 mag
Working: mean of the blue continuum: 7.23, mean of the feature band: 9.82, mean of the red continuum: 8.47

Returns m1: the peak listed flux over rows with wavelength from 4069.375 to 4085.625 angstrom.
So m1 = 9.81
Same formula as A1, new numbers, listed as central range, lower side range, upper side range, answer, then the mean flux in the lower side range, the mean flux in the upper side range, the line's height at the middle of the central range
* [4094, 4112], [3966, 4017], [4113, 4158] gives 2.6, 8.39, 9.08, 8.92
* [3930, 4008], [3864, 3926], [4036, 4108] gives 4.3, 7.89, 8.91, 8.32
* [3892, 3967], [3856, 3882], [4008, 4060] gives 8.2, 8.2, 9.53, 8.68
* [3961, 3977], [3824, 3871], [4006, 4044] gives 4.6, 7.21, 9.38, 8.7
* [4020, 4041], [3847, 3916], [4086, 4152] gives -2.3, 7.86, 8.52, 8.27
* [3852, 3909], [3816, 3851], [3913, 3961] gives -4.4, 6.7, 7.85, 7.22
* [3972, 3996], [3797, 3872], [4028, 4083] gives 1.5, 7.41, 9.42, 8.77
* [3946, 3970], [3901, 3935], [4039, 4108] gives 1.6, 7.82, 8.89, 8.1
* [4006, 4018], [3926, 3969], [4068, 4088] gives -2.0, 7.41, 8.81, 8.1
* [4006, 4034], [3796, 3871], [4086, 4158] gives -3.7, 7.38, 8.59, 8.16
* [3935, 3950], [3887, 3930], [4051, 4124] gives 0.1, 7.84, 8.67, 8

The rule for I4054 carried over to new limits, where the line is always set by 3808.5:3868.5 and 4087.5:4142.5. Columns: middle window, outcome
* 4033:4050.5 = -0.18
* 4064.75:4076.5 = -0.10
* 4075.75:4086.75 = -0.05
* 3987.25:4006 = -0.15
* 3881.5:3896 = 0.11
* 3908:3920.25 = -0.12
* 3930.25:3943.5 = 0.16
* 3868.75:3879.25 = -0.07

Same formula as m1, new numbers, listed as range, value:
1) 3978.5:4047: 10.68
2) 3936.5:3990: 9.353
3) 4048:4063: 10.38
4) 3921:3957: 9.176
